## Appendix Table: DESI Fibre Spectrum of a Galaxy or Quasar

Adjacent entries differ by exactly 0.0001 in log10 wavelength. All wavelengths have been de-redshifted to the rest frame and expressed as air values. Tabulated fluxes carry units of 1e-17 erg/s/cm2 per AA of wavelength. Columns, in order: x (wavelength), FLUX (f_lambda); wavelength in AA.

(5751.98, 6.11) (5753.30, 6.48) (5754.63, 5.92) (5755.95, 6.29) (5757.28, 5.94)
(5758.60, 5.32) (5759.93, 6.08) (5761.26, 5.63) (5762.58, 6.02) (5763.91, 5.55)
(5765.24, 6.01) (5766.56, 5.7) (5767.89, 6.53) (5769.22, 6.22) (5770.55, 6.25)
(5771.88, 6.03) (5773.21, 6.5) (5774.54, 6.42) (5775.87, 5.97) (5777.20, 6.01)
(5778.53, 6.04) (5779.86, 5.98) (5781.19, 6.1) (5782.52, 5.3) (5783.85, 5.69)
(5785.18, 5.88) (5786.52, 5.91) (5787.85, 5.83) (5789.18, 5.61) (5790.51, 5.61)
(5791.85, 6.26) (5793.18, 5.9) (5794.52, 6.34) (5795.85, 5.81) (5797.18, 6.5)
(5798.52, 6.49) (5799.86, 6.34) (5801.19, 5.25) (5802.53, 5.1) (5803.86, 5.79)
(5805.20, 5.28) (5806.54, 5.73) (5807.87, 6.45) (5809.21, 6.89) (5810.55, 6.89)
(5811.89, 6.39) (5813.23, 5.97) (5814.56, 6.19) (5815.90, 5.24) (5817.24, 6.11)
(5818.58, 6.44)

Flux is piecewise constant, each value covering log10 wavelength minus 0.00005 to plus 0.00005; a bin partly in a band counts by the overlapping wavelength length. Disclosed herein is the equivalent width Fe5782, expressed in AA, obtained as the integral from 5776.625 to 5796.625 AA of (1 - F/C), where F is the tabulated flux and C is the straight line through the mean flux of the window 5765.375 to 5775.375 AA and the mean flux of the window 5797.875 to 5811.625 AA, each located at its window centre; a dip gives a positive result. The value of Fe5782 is 0.8 AA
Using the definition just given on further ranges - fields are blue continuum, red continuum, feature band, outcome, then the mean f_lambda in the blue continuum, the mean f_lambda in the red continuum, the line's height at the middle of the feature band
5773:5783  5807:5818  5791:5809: 0.6 AA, 6.03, 6.26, 6.18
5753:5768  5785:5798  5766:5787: -0.3 AA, 5.92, 5.97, 5.95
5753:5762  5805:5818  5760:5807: 0.8 AA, 5.93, 6.15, 6.04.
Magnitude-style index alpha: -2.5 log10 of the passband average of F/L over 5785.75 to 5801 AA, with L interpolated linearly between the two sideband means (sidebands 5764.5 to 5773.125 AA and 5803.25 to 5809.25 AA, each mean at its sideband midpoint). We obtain 0.00 mag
